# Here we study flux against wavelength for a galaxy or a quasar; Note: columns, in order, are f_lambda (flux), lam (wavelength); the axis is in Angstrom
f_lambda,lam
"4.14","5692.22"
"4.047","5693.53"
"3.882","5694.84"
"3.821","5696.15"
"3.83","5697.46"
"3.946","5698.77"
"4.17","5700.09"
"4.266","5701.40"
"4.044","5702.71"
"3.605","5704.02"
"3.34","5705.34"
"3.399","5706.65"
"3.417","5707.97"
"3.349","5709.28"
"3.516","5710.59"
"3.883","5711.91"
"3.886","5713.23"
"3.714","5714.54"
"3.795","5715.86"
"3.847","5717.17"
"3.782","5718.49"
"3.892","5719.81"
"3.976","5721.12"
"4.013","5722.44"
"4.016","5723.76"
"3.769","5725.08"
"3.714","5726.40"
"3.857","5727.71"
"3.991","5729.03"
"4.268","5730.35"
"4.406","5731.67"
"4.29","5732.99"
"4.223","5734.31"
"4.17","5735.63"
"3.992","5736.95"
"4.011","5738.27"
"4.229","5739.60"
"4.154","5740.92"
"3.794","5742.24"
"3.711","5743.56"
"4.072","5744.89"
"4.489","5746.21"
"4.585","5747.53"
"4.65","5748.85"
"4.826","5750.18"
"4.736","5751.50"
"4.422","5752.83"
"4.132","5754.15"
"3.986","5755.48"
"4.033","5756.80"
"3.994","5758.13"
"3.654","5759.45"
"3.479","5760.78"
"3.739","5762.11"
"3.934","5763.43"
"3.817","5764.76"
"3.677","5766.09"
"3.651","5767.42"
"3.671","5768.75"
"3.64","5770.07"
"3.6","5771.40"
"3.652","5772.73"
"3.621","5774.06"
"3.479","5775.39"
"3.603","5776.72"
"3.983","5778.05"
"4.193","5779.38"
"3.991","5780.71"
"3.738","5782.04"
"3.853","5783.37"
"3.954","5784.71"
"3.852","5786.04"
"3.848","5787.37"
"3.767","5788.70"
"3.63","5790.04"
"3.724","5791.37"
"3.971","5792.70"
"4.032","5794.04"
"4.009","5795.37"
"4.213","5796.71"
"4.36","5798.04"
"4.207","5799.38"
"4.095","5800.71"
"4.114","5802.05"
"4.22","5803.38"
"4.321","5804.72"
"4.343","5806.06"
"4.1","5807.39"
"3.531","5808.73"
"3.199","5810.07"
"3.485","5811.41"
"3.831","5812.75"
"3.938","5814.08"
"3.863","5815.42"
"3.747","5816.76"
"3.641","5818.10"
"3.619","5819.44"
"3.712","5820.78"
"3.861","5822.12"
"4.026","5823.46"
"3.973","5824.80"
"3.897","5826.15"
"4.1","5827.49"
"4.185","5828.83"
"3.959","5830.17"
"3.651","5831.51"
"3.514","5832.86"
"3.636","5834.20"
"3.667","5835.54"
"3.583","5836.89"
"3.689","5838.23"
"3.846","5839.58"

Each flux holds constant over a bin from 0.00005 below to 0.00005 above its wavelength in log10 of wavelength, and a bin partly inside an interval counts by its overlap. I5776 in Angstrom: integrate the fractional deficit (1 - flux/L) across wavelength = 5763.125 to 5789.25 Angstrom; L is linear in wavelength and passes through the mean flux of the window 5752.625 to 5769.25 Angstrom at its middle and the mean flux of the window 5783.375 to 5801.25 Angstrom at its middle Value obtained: 0.9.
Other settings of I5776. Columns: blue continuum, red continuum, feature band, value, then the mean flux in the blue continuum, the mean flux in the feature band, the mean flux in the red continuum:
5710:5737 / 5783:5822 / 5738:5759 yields -1.6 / 3.95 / 4.24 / 3.9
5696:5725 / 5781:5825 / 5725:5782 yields -2.3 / 3.79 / 4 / 3.9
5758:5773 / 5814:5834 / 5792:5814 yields -1.2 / 3.7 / 4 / 3.84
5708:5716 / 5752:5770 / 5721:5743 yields -1.8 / 3.66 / 4.05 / 3.86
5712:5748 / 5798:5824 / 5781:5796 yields 0.3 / 4.02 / 3.86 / 3.9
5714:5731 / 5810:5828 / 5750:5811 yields -1.3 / 3.9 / 3.92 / 3.79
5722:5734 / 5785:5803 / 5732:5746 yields -0.2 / 4.04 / 4.09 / 3.99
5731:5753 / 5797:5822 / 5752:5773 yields 1.7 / 4.28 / 3.83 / 3.91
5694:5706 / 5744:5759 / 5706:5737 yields 1.5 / 3.88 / 3.88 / 4.34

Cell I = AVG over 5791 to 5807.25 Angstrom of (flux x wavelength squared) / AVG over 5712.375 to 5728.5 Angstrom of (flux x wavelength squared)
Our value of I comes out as 1.1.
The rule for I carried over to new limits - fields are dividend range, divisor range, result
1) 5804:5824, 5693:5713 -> 1.05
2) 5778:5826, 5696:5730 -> 1.06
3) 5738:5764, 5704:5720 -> 1.15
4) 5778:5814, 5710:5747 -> 1.01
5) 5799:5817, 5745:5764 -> 0.96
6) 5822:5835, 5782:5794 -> 1.03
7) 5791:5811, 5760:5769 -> 1.10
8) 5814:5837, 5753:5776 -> 1.03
